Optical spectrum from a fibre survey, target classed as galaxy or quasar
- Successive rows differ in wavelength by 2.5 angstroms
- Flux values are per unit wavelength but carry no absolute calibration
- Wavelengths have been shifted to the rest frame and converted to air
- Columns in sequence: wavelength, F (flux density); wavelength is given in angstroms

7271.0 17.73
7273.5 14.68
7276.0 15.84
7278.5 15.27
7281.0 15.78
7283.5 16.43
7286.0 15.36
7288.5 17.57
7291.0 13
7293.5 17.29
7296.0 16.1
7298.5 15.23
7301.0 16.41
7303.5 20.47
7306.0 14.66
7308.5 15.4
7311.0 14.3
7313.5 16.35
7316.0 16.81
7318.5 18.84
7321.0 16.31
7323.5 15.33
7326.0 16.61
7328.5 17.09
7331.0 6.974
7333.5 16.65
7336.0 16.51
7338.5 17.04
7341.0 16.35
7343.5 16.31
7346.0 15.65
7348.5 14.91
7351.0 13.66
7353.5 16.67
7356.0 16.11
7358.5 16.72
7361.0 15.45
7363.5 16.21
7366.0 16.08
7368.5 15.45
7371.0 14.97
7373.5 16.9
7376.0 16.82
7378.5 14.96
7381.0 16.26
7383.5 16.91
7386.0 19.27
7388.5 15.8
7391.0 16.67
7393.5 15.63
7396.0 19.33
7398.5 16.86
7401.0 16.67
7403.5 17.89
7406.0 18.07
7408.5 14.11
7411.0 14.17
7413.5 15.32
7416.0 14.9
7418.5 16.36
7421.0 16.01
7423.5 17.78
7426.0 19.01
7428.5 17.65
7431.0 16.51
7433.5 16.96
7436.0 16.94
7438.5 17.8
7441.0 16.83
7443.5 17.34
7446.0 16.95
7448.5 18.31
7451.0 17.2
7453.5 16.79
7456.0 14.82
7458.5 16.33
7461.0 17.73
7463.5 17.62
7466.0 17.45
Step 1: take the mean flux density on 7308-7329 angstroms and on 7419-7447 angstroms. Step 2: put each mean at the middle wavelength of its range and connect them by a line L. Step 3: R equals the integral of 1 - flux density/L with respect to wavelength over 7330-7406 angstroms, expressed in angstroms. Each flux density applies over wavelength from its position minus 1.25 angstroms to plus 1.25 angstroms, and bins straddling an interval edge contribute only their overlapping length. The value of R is 2.8 angstroms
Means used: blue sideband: 16.3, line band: 16.1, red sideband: 17.2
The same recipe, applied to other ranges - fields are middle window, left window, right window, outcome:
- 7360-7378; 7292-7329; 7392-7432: 0.7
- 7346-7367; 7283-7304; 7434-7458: 1.1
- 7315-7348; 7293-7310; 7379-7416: 1.2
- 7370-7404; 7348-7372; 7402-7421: -2.2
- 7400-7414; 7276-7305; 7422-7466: 0.7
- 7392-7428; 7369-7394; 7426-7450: 0.6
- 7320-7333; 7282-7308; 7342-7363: 1.1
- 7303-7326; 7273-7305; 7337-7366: -0.5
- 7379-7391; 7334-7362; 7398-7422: -0.7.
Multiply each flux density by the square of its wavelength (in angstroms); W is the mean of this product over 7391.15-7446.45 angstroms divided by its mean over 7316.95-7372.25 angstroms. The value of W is 1.09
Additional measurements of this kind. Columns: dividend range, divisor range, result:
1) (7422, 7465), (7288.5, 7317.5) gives 1.11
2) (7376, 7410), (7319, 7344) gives 1.09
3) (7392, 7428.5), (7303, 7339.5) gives 1.07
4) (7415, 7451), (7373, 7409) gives 1.03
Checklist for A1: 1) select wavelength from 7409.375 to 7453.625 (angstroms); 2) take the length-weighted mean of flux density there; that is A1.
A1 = 16.8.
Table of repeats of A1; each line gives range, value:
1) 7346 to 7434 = 16.4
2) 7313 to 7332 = 15.6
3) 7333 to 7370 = 16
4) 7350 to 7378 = 15.9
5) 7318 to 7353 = 15.5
